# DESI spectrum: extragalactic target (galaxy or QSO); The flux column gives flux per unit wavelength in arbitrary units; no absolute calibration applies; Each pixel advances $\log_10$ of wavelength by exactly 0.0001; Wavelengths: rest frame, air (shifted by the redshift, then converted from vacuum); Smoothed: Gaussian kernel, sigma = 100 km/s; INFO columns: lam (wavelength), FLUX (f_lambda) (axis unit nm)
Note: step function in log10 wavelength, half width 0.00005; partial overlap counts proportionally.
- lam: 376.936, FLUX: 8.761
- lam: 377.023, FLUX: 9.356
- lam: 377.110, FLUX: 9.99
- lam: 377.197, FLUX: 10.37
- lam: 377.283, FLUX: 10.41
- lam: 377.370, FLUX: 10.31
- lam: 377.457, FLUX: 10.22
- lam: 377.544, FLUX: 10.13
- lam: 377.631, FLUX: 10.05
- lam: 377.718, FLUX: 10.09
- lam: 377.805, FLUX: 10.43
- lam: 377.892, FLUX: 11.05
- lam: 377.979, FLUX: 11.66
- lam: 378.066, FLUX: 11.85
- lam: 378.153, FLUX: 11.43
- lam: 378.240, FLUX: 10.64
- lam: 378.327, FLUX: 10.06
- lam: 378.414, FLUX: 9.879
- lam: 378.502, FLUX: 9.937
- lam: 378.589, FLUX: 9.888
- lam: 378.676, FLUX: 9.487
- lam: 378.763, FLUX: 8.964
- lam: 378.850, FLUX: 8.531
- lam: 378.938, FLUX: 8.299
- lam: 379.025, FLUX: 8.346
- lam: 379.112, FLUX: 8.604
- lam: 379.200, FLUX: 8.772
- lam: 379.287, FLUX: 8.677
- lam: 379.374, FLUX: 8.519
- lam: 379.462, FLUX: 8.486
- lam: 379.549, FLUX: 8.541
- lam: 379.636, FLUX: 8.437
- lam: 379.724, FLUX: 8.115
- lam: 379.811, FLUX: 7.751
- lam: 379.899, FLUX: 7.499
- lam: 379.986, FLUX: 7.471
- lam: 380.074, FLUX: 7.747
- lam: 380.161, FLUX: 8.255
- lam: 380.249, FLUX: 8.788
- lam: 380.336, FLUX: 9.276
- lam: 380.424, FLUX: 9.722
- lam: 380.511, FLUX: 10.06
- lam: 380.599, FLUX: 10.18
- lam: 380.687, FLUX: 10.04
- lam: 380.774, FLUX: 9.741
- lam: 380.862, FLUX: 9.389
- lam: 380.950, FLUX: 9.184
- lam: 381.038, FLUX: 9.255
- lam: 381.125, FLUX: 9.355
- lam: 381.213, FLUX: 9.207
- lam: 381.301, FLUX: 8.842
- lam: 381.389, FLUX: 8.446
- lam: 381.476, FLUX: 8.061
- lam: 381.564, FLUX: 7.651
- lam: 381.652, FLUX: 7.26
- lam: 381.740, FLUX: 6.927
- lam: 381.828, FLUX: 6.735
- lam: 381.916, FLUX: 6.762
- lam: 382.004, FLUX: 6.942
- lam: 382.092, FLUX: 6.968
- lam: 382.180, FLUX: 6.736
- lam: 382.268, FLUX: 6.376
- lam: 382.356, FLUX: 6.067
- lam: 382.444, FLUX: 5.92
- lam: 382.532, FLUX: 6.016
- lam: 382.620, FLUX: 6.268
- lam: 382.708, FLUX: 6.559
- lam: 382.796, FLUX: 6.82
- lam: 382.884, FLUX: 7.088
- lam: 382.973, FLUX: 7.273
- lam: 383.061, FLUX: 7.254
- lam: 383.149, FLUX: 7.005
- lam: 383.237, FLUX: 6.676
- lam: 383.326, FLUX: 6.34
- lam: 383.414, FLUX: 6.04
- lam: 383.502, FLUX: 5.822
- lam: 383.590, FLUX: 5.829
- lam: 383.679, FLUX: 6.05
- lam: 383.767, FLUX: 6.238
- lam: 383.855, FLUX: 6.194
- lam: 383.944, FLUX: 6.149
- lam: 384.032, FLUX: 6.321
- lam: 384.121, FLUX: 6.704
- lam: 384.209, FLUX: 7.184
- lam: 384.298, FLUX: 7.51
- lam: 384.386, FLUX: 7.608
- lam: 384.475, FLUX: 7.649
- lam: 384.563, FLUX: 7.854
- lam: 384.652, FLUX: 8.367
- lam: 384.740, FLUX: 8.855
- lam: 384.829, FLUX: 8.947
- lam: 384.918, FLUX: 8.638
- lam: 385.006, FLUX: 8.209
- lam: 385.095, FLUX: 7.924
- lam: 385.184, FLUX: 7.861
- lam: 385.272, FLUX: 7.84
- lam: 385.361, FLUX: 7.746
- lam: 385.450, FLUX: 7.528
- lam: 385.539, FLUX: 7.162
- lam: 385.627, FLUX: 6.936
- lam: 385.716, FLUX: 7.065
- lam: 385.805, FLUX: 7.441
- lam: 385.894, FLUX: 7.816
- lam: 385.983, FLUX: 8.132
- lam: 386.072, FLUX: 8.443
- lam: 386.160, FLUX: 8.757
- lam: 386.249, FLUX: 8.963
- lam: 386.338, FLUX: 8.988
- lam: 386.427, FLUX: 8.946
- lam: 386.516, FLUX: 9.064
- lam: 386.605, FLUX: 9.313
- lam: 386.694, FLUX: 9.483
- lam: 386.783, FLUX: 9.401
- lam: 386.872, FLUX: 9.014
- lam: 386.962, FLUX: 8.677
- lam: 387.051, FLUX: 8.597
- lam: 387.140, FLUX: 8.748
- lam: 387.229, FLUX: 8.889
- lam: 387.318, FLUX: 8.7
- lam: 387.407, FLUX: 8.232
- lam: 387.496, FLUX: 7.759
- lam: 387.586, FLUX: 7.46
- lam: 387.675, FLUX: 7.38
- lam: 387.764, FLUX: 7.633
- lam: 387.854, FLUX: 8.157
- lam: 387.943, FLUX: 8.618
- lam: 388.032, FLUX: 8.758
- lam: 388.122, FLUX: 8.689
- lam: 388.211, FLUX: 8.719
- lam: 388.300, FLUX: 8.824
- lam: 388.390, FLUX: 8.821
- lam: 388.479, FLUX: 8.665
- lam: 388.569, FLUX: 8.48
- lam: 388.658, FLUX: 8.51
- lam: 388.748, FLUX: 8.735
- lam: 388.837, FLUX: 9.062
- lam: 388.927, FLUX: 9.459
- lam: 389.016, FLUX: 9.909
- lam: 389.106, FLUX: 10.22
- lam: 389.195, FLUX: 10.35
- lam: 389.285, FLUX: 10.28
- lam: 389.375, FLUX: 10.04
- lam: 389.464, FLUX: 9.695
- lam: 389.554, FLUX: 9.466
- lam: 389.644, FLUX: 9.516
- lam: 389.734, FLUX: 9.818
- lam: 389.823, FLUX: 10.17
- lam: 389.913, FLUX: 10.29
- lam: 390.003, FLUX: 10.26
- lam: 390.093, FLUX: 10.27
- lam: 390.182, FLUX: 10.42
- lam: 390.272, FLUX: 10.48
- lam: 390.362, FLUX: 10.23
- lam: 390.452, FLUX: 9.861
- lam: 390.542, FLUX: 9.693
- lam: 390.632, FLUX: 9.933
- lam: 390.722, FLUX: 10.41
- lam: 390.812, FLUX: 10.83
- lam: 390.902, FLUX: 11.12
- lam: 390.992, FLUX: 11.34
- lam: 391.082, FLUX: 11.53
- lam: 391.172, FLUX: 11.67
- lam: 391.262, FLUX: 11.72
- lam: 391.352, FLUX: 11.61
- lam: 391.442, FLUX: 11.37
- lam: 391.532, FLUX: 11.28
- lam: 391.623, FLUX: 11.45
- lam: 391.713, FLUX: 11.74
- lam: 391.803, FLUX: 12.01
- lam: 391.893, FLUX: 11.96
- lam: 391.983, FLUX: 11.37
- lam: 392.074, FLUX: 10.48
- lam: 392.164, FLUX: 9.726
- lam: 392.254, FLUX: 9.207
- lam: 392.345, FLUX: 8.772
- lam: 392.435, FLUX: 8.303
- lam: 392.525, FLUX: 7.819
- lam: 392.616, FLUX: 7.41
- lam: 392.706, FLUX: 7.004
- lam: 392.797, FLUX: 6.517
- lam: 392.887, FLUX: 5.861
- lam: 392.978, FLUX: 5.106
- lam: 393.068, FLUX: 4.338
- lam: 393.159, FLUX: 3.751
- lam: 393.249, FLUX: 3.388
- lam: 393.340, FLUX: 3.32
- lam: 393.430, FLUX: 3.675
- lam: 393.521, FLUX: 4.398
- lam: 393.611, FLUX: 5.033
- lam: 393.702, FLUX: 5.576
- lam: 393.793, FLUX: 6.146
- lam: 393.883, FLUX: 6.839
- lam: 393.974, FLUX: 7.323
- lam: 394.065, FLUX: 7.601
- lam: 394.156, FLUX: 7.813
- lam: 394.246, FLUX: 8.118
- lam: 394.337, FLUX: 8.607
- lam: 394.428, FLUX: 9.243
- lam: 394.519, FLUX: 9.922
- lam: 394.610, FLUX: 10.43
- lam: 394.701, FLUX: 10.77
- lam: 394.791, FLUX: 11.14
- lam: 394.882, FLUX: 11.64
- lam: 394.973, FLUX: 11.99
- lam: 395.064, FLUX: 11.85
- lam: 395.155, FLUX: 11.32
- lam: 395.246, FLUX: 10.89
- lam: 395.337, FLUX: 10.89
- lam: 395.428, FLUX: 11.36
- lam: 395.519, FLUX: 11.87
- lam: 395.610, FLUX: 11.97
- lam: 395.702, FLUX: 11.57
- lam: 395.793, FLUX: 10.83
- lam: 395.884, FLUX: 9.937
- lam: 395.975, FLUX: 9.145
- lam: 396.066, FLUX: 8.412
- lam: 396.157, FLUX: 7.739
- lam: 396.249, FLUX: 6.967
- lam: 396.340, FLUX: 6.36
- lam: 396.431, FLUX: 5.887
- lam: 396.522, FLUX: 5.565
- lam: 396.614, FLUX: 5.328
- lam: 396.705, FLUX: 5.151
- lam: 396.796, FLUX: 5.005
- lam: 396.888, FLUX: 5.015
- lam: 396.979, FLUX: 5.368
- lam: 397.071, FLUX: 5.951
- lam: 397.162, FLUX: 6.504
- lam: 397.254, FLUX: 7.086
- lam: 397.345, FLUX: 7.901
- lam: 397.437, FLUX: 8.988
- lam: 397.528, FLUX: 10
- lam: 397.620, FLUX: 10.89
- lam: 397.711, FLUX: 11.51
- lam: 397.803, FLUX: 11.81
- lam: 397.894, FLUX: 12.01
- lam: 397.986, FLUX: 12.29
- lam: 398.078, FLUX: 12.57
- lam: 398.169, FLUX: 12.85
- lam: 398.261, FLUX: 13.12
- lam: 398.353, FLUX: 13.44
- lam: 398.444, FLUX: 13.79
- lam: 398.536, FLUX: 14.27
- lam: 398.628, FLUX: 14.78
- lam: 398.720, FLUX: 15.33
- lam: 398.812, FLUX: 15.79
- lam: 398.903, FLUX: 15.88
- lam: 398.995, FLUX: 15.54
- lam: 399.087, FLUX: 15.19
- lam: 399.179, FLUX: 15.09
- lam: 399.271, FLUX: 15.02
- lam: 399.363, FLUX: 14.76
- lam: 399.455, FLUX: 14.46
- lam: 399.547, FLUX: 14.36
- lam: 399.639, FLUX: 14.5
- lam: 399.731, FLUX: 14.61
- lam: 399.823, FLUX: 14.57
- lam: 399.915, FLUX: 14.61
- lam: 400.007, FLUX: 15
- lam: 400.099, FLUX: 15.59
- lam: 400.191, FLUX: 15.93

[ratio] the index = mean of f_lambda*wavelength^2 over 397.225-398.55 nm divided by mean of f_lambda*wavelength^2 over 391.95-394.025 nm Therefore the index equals 1.80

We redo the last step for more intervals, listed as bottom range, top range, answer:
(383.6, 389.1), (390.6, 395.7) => 1.15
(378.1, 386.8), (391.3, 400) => 1.33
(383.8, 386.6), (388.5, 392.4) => 1.35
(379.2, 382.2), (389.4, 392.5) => 1.32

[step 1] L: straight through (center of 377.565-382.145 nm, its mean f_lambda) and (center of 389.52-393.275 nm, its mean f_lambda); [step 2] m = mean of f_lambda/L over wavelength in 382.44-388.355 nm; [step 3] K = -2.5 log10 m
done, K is 0.19 mag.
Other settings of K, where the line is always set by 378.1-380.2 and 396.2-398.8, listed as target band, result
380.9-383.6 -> 0.24 mag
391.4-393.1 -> 0.04 mag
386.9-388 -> 0.12 mag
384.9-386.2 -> 0.17 mag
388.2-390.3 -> -0.04 mag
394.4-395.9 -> -0.17 mag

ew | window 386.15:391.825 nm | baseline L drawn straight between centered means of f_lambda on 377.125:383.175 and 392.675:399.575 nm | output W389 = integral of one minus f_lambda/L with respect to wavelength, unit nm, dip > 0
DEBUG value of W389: -0.29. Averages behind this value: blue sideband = 8.66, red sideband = 9.55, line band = 9.63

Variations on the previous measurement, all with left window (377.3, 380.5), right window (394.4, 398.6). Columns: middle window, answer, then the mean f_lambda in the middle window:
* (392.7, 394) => 0.612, 5.13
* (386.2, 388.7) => 0.243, 8.62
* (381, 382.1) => 0.177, 7.9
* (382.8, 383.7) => 0.275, 6.56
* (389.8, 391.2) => -0.130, 10.5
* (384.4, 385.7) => 0.213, 7.94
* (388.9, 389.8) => -0.027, 9.9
